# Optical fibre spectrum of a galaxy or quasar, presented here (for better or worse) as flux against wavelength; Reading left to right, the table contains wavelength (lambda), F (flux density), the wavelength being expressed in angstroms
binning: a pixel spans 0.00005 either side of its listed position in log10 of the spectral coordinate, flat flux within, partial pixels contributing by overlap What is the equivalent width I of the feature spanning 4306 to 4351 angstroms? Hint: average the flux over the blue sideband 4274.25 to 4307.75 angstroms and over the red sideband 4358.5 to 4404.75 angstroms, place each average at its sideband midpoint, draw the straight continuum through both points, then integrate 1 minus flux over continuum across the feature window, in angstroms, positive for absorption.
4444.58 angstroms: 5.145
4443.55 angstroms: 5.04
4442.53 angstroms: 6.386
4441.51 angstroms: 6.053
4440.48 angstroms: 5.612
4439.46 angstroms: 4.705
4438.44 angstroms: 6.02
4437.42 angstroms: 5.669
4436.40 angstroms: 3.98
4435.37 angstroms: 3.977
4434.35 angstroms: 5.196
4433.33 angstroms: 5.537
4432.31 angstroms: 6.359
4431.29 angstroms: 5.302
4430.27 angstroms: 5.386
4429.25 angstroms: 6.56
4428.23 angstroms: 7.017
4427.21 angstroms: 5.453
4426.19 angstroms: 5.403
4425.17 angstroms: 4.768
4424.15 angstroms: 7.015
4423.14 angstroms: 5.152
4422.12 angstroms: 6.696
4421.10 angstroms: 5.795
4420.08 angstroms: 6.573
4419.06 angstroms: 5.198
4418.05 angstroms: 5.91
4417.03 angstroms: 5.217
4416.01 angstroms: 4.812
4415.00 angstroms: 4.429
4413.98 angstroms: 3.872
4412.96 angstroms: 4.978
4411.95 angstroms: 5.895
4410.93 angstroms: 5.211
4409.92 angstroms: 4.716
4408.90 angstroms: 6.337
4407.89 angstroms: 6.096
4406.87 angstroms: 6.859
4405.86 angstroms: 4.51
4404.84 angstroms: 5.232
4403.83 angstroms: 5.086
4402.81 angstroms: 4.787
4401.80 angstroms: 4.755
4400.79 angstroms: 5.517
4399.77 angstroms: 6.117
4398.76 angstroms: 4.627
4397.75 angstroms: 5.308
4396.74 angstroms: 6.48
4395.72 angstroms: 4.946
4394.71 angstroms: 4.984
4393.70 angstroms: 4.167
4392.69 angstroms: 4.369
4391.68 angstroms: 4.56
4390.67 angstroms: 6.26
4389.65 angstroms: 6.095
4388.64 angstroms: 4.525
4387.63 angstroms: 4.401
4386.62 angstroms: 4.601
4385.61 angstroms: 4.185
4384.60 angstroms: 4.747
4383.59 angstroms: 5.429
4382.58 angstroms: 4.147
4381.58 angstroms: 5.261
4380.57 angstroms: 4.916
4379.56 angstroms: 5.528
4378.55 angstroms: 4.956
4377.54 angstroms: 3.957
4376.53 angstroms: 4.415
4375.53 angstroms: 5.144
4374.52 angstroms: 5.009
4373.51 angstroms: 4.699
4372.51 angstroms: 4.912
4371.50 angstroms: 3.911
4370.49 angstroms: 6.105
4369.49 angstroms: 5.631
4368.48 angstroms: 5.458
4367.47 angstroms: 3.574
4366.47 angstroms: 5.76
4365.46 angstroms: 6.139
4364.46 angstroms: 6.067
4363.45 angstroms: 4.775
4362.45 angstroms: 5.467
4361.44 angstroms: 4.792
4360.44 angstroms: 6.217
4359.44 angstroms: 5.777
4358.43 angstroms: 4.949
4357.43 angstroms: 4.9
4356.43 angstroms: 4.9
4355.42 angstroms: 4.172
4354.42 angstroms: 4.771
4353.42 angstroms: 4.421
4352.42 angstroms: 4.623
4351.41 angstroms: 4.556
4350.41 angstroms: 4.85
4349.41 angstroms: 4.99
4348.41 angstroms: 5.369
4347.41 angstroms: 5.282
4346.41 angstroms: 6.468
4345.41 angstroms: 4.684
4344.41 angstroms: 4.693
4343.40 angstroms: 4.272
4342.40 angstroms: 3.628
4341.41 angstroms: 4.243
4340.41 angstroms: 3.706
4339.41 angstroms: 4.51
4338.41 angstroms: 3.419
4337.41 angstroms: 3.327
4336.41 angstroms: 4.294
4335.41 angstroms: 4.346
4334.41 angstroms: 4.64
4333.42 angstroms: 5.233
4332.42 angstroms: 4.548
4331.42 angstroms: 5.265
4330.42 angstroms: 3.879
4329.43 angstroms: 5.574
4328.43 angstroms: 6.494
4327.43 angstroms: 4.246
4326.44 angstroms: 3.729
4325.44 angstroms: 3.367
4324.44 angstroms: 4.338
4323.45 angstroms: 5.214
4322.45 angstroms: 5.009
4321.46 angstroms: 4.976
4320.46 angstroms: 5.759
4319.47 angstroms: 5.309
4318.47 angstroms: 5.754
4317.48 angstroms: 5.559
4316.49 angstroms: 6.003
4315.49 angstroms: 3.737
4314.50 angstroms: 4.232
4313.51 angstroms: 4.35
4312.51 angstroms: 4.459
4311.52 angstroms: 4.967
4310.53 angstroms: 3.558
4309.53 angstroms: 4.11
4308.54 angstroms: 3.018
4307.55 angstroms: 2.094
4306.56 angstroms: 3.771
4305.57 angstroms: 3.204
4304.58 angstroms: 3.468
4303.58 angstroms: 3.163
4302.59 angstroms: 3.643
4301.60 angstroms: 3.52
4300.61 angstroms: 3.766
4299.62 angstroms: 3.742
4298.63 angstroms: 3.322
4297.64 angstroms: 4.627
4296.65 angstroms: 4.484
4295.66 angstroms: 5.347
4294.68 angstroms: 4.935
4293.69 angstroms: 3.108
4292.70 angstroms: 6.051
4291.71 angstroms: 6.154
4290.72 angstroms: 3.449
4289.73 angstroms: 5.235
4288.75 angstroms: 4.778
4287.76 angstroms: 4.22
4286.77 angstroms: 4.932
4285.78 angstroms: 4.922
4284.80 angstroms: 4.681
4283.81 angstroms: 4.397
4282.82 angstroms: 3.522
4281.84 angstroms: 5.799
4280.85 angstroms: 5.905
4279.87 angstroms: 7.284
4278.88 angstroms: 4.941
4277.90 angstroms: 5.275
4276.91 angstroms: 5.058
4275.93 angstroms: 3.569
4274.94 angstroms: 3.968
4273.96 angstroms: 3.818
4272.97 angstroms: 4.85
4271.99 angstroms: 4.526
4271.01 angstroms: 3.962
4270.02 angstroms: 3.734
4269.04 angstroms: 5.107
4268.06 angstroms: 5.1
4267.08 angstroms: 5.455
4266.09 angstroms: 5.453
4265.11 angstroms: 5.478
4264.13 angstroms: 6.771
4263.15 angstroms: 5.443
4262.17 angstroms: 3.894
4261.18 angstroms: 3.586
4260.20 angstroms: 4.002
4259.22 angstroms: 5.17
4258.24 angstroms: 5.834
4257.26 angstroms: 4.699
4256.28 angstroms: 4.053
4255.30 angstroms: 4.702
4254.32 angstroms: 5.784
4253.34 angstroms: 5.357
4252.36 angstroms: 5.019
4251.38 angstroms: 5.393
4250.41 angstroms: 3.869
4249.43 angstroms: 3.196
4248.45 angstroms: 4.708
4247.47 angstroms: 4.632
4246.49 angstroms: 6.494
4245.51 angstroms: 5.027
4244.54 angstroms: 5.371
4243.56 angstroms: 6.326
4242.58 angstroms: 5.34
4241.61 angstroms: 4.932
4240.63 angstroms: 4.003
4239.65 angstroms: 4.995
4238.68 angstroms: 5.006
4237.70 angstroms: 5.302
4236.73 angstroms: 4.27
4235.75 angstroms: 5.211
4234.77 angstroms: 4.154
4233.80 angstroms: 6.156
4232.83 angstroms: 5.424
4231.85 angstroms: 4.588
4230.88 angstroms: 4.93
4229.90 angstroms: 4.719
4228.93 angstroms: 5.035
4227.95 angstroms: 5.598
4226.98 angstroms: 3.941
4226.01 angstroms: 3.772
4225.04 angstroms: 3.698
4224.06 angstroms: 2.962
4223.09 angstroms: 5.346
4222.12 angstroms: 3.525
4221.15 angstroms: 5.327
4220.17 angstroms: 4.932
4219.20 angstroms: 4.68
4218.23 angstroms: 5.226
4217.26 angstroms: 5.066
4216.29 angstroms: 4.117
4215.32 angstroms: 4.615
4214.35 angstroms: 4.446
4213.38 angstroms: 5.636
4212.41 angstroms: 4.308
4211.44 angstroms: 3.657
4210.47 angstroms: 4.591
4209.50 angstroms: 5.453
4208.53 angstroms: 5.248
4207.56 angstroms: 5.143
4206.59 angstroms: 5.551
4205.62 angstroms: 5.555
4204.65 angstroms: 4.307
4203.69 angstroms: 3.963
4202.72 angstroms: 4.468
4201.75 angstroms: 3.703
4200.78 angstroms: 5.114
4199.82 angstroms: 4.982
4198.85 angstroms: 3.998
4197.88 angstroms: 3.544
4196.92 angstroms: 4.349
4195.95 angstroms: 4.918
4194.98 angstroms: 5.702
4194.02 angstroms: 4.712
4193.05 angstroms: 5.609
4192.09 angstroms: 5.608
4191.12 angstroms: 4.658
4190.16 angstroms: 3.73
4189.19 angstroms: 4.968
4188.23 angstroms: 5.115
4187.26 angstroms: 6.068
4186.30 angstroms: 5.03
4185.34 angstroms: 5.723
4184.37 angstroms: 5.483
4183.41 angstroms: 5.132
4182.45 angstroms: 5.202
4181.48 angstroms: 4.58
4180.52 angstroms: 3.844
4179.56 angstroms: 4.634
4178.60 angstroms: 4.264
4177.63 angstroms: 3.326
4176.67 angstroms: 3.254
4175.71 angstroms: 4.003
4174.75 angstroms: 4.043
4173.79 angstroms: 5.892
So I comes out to 1.4 angstroms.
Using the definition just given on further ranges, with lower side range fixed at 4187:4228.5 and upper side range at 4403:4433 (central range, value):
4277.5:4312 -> 4.57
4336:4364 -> 3.01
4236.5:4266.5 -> -0.64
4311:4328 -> 1.28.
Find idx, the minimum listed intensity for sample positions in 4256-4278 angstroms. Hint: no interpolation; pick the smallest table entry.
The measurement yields 3.569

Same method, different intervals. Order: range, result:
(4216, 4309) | 2.094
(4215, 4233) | 2.962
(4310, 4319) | 3.558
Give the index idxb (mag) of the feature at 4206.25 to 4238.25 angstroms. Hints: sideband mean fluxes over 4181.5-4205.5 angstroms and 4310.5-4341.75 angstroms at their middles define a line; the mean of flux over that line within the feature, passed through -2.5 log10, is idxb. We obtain 0.013 mag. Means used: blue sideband 4.84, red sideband 4.64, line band 4.74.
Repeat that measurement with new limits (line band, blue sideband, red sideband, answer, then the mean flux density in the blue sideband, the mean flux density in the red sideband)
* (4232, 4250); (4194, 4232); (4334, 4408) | -0.07 mag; 4.64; 4.93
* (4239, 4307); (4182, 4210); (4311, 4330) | 0.05 mag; 4.93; 4.89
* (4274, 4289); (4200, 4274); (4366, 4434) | 0.02 mag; 4.81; 5.25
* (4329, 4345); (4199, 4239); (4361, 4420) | 0.15 mag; 4.72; 5.11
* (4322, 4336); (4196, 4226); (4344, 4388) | 0.04 mag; 4.58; 4.99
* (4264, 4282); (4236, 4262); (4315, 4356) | -0.04 mag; 4.88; 4.71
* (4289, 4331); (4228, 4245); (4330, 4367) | 0.11 mag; 5.06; 4.81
